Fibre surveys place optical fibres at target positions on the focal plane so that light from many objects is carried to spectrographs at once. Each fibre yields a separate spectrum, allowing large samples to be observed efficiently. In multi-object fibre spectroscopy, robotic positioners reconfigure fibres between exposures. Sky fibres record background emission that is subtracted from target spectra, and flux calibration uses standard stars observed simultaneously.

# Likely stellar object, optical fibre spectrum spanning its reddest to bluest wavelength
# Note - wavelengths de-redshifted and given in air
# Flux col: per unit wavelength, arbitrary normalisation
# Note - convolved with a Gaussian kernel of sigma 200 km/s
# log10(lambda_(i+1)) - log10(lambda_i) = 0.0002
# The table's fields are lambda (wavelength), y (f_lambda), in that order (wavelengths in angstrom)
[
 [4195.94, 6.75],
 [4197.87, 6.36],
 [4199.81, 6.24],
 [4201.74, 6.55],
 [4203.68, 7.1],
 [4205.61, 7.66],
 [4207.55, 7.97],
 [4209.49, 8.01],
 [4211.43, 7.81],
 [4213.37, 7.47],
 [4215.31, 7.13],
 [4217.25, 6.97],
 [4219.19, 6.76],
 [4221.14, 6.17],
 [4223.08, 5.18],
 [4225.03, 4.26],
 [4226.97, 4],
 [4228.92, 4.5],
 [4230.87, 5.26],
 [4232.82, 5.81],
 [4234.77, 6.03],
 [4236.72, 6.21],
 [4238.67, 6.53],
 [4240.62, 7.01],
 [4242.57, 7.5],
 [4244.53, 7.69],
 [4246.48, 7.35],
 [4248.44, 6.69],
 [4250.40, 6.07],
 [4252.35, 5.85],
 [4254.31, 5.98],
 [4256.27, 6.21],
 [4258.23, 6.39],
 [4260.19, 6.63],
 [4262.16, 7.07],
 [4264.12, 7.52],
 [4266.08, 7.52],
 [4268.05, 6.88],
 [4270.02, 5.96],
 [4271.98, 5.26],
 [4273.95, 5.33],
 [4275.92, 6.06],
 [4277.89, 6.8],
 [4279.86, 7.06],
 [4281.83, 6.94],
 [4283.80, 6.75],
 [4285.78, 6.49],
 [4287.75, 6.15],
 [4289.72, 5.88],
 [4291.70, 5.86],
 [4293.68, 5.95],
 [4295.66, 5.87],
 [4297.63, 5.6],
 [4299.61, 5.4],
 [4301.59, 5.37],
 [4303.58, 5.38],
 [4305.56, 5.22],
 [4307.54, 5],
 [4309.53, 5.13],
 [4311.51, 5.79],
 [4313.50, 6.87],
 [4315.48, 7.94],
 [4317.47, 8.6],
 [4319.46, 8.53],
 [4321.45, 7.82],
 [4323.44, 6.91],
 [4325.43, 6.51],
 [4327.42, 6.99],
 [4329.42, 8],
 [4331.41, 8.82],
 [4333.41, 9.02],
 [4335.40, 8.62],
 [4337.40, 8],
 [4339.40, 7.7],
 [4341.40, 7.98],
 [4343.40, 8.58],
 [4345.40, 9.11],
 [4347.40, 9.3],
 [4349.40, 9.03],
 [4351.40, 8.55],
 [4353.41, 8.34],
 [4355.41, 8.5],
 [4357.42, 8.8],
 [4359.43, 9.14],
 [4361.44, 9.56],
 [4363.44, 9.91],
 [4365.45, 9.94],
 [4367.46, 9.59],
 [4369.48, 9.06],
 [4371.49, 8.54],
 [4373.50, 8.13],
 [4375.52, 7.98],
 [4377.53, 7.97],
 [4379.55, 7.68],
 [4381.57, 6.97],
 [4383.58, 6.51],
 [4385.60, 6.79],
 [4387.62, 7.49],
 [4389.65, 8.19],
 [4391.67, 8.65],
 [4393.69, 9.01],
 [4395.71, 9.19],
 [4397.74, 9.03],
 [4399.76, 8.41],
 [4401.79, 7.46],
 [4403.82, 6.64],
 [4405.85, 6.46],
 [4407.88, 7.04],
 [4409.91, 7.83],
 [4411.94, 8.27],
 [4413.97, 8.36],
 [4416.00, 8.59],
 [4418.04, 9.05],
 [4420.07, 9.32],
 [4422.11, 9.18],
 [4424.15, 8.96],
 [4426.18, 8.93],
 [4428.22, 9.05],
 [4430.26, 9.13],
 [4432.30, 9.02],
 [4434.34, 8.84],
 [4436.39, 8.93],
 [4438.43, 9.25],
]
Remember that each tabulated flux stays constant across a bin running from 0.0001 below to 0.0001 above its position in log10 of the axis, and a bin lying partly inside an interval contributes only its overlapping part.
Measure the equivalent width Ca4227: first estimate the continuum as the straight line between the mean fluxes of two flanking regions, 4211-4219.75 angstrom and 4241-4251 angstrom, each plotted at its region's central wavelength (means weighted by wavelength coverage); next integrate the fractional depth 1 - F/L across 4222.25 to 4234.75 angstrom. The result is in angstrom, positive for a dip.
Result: 3.9 angstrom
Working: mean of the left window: 7.22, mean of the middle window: 4.92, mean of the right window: 7.09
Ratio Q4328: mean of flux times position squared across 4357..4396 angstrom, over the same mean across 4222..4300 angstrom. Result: 1.4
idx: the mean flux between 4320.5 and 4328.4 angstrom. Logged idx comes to 7.06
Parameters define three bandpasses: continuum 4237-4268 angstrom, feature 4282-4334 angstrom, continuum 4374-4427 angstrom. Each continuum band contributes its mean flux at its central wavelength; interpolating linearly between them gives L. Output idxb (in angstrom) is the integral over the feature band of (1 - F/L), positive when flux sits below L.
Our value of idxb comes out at 4.9 angstrom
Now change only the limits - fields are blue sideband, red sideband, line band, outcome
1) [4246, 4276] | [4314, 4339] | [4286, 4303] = 3.3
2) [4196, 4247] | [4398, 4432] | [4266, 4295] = 3.2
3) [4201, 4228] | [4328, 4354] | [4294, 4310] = 5.1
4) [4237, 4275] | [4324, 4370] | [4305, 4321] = 2.4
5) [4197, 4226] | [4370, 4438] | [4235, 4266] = 1.5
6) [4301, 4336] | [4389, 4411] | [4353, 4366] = -2.9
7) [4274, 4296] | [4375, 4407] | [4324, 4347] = -3.7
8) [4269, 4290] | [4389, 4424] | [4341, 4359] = -3.3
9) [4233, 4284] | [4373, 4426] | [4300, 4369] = -4.6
